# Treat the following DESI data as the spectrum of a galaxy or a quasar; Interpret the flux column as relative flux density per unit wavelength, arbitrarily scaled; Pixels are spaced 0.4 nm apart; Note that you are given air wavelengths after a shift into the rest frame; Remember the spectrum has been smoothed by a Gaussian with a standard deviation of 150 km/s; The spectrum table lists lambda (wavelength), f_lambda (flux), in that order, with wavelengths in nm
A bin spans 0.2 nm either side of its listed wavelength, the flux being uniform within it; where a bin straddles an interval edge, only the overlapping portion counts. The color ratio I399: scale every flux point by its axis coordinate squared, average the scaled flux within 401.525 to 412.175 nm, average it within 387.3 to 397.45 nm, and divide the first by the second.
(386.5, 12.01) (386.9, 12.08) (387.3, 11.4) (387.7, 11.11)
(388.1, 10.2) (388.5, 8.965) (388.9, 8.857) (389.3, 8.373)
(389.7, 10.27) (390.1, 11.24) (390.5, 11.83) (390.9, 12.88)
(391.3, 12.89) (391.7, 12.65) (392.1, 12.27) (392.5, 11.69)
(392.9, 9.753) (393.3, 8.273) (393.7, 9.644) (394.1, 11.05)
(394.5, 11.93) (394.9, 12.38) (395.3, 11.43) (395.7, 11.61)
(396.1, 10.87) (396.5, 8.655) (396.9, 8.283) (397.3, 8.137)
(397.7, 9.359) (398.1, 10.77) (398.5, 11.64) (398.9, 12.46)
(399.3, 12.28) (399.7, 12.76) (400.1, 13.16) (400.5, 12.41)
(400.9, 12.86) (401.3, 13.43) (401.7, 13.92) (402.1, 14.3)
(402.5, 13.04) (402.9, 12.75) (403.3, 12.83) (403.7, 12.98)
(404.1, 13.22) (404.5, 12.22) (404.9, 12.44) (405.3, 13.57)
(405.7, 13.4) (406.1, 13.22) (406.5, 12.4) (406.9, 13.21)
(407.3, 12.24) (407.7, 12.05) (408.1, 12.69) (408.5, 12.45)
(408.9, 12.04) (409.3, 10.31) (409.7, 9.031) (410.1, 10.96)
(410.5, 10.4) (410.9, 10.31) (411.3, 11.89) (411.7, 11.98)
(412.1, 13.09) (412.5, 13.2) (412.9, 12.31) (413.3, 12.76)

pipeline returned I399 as 1.2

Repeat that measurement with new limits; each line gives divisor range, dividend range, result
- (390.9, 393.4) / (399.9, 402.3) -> 1.21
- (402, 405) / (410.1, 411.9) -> 0.89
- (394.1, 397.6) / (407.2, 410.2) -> 1.17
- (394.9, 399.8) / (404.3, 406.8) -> 1.25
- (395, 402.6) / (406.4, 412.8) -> 1.06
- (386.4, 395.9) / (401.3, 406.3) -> 1.27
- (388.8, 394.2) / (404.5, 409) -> 1.26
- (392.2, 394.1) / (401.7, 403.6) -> 1.38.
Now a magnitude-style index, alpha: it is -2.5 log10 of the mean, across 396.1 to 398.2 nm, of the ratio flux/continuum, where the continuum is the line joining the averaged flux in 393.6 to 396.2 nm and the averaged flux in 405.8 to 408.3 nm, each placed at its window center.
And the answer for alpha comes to 0.26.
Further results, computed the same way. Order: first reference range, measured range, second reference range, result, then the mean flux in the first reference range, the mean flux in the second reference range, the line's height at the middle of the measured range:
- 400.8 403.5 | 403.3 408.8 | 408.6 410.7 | -0.08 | 13.3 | 10.6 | 11.9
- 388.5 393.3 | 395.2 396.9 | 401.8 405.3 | 0.14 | 10.9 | 13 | 11.8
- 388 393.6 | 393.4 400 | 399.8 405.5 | 0.10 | 10.7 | 13.1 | 11.9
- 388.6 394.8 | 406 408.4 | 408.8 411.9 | -0.16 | 10.9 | 10.8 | 10.8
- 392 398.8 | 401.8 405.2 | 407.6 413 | -0.18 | 10.5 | 11.6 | 11.1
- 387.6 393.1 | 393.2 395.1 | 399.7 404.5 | 0.08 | 10.9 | 13.1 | 11.6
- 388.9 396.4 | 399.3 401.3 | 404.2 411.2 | -0.11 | 11.1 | 12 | 11.5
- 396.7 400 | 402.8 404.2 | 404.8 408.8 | -0.08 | 10.8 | 12.8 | 12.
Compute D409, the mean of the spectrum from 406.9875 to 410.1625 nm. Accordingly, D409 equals 11.6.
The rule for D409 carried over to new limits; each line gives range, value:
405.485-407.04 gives 13.1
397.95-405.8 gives 12.8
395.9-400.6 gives 10.9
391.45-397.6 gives 10.6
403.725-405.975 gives 13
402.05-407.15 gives 13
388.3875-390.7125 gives 9.97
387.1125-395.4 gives 10.9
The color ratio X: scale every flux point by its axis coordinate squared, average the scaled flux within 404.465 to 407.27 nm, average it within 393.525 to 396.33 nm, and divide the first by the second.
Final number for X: 1.2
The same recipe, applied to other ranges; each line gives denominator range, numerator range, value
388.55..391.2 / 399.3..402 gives 1.31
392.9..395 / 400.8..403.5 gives 1.32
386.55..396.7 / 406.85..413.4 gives 1.18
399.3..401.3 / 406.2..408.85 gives 1.01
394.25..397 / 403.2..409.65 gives 1.22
